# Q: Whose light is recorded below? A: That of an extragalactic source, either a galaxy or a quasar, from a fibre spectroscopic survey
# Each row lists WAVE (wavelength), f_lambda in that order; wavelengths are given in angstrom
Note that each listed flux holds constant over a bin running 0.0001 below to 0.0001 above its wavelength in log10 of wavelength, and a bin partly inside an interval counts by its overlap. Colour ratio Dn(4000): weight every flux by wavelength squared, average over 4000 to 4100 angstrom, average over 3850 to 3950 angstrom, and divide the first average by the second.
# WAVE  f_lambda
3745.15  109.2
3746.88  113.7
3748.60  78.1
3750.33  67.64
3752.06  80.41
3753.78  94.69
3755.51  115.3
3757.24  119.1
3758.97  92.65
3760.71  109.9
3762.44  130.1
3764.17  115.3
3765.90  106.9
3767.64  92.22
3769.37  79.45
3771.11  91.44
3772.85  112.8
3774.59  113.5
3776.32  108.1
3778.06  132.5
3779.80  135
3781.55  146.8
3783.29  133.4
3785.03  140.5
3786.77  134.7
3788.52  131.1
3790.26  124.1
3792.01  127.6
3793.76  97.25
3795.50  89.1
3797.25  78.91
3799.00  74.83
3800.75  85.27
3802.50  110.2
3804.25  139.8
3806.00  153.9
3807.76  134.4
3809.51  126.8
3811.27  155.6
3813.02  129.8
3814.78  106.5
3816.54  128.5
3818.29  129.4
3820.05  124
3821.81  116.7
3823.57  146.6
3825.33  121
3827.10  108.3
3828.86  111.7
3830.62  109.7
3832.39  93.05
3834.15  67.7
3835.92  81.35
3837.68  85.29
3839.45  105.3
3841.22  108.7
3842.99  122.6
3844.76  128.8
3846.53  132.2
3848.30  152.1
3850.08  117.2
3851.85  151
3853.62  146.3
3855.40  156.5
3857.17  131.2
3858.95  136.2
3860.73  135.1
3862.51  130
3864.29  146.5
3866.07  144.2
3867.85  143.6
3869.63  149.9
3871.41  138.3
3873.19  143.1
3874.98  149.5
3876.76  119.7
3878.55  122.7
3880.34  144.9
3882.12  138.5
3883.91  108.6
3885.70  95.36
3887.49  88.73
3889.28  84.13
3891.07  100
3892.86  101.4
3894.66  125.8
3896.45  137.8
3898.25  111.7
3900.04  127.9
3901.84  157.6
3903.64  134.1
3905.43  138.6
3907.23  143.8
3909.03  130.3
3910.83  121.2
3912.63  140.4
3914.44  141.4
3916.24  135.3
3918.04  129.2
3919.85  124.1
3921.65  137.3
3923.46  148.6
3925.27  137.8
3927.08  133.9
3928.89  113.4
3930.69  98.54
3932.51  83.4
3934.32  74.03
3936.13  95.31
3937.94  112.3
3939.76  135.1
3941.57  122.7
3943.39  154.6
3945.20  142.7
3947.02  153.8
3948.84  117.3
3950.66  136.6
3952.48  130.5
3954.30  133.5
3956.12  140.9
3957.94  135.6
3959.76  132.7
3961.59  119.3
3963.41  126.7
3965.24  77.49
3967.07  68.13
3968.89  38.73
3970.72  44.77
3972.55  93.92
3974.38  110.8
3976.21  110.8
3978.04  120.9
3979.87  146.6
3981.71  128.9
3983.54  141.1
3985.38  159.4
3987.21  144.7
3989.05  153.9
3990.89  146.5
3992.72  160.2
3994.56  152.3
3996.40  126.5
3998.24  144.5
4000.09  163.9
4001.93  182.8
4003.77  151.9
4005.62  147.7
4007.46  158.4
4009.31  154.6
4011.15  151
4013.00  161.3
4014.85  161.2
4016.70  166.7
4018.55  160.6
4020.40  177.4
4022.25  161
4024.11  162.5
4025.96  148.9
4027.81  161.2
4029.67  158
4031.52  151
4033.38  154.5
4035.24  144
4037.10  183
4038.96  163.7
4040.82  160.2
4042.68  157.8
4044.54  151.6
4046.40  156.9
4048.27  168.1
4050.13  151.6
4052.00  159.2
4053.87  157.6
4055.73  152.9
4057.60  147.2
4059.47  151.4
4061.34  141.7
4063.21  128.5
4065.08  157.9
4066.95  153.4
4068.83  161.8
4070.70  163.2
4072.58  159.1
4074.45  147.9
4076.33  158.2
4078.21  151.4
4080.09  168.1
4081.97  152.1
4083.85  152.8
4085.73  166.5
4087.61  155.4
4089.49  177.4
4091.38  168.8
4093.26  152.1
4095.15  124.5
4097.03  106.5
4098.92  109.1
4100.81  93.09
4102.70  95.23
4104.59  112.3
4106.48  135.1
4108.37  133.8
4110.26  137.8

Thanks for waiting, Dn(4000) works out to 1.30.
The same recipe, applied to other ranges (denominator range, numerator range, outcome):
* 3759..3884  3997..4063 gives 1.43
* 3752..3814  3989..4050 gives 1.54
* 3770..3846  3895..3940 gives 1.14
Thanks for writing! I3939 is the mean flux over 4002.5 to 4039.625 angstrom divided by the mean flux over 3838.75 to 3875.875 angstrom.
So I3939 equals 1.16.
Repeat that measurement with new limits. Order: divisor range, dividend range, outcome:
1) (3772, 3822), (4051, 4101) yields 1.23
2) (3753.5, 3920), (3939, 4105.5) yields 1.17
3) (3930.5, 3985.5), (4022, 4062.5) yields 1.36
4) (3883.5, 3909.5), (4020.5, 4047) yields 1.33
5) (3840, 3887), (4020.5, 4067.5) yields 1.16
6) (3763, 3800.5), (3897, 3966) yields 1.13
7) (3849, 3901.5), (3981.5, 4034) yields 1.21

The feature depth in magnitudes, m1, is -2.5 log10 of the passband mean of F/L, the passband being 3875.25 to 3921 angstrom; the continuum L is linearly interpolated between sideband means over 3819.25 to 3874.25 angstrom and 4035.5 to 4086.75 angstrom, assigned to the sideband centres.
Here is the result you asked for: 0.07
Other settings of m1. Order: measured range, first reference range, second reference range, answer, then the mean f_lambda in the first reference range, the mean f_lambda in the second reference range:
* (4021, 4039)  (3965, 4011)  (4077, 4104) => -0.18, 130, 141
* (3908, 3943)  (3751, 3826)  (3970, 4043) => 0.12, 117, 149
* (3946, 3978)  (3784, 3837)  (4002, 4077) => 0.28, 116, 157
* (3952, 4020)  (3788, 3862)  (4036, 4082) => 0.08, 119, 156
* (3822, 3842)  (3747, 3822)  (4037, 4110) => 0.15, 114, 148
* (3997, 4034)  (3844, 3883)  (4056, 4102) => -0.10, 139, 148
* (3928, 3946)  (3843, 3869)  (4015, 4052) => 0.30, 139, 160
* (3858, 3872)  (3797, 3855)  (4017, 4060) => -0.12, 118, 158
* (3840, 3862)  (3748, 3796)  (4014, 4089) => -0.08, 111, 157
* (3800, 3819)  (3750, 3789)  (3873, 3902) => -0.11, 113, 120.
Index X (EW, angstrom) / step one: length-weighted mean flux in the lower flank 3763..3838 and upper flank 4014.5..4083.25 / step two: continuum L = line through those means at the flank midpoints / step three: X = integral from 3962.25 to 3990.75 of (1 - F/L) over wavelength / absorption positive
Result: 6.5 angstrom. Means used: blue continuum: 115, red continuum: 157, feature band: 112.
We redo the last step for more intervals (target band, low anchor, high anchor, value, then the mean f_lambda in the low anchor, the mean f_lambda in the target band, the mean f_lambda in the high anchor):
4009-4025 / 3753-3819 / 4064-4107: -2.79 angstrom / 117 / 162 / 144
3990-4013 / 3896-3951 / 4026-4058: -0.98 angstrom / 128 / 154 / 157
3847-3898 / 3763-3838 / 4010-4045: -0.32 angstrom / 115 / 130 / 160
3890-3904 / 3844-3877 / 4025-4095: 1.89 angstrom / 140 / 124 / 156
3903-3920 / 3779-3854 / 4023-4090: -0.03 angstrom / 119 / 134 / 156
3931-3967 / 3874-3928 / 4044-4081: 3.86 angstrom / 127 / 121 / 154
